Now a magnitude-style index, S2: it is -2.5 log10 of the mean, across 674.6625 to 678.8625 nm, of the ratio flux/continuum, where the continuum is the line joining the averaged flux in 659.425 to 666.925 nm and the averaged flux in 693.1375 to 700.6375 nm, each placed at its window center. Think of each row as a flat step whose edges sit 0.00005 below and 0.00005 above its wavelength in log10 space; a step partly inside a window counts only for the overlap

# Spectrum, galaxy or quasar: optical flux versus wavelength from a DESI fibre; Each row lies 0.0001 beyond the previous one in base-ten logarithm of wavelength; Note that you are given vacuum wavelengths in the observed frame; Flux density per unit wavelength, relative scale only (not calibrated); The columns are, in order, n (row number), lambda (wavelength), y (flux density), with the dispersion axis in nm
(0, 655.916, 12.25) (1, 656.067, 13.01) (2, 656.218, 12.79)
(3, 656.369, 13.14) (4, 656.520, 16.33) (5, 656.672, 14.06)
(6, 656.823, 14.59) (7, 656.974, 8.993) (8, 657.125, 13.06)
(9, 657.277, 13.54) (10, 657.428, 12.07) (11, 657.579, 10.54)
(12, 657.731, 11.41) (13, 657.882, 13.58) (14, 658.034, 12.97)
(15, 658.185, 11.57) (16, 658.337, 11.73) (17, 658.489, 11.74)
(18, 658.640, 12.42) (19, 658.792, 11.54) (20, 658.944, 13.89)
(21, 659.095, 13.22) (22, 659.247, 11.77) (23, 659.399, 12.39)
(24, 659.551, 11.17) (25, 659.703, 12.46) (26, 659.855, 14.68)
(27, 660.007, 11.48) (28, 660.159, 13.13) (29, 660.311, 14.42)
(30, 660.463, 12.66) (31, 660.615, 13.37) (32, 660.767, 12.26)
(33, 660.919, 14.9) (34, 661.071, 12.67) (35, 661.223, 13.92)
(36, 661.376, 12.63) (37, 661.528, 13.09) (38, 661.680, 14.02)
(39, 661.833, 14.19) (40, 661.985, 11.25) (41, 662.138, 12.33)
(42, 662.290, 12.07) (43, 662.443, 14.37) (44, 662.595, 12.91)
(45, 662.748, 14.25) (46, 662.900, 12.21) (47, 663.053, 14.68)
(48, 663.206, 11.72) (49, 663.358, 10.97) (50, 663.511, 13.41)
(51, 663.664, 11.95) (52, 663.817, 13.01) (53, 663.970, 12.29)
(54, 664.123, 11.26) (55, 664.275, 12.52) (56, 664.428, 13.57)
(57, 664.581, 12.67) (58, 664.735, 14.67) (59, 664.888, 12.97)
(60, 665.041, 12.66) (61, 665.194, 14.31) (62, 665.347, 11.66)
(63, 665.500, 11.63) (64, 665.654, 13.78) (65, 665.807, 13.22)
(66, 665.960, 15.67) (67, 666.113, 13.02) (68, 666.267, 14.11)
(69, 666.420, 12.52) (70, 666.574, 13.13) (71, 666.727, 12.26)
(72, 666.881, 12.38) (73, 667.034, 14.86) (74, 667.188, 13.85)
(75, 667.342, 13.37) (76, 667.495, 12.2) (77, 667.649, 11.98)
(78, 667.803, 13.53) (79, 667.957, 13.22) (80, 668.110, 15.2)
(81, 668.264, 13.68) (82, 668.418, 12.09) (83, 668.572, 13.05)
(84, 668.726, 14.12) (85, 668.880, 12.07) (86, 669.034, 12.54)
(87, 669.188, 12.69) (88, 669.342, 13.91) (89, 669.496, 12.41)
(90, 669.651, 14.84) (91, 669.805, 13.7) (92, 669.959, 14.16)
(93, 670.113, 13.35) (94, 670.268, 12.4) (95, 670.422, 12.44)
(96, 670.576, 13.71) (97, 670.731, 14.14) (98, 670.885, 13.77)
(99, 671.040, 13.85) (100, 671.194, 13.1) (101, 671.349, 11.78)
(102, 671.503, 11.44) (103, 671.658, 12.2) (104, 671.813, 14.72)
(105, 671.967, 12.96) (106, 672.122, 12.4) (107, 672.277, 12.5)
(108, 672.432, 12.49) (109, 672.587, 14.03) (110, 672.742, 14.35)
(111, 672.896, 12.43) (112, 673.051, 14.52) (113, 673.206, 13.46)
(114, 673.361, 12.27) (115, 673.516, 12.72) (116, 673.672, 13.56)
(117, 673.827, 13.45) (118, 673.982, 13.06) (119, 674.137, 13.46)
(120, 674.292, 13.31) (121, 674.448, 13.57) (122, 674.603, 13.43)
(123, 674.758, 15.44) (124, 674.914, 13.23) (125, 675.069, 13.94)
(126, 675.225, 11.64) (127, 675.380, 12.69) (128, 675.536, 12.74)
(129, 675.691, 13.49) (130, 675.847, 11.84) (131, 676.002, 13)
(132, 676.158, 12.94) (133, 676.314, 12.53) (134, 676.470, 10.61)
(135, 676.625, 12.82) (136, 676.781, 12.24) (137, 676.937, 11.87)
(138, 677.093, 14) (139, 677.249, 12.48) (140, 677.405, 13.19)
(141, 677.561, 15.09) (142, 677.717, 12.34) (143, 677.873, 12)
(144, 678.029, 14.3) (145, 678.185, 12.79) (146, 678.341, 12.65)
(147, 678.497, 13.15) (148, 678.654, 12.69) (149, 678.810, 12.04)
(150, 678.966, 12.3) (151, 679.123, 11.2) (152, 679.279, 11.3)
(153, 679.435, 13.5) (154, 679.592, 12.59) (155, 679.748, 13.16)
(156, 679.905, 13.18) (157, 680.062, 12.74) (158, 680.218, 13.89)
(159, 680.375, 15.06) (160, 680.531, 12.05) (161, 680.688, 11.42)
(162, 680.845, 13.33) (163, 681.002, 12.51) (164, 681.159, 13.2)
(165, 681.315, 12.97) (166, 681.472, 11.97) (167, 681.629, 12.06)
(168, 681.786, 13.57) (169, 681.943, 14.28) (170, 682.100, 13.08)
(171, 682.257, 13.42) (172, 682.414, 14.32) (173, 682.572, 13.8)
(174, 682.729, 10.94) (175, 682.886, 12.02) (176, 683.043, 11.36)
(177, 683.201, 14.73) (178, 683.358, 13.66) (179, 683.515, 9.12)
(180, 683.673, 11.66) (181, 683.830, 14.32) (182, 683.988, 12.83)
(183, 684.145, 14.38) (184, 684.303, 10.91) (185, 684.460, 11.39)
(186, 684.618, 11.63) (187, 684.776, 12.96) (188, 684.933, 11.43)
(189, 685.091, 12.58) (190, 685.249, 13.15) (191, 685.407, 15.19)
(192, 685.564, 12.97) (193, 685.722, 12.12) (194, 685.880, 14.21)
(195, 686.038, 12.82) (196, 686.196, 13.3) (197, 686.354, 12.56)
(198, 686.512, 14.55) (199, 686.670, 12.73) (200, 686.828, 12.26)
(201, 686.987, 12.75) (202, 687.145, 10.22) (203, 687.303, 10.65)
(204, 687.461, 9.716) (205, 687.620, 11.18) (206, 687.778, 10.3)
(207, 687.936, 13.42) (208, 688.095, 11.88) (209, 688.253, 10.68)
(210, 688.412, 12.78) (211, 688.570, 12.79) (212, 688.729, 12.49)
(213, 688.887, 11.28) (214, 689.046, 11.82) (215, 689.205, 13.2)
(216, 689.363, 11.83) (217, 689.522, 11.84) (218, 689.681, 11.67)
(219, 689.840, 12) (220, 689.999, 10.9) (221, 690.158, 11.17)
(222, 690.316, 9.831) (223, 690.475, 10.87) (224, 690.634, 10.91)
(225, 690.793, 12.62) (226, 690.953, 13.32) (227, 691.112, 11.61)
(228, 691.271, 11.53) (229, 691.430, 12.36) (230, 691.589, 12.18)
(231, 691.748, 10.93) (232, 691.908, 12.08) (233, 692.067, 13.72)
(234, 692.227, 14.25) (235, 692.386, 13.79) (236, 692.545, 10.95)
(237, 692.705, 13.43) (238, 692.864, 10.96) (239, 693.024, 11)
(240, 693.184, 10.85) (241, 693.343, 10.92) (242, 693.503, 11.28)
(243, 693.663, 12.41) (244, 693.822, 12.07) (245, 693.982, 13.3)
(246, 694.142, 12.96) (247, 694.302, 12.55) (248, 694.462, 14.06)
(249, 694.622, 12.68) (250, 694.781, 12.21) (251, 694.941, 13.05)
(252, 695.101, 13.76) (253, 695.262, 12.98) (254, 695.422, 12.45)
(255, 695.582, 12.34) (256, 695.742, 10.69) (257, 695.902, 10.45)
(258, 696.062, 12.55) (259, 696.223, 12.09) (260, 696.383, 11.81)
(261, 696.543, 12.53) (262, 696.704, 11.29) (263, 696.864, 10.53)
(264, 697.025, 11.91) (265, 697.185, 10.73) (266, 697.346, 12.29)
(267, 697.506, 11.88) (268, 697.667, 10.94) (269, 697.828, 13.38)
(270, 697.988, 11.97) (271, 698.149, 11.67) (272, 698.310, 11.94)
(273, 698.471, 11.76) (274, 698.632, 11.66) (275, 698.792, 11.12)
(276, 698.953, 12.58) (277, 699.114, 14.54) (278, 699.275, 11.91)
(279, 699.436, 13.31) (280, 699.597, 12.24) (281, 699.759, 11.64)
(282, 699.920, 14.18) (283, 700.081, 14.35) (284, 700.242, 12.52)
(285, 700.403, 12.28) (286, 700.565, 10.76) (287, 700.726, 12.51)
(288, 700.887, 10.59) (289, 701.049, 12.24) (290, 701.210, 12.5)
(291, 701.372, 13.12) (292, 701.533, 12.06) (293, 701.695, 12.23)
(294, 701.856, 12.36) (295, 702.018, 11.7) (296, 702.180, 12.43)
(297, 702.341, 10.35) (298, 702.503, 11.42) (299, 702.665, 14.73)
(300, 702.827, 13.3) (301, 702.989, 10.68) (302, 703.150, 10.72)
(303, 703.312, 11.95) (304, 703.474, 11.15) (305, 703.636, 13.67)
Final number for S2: -0.02 mag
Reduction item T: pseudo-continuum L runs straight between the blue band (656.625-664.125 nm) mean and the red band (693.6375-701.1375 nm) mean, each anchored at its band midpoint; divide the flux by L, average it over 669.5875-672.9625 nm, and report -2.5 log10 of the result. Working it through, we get -0.05 mag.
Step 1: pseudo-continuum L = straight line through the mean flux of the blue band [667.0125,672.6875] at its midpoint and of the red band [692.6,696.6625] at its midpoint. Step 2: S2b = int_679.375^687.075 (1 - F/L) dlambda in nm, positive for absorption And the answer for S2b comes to -0.13 nm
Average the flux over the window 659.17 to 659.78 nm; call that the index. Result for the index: 11.9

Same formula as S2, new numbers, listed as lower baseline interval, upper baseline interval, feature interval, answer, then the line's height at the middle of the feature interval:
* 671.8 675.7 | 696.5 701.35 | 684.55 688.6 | 0.03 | 12.7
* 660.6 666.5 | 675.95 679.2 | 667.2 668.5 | -0.02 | 12.9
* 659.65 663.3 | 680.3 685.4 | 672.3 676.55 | -0.02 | 12.9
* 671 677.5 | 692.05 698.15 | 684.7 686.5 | -0.05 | 12.5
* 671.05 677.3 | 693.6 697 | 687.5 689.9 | 0.05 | 12.5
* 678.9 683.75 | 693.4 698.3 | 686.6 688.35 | 0.09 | 12.5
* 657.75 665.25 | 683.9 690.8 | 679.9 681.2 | -0.06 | 12.3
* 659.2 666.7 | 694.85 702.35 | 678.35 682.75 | -0.03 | 12.6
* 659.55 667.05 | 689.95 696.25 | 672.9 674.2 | -0.05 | 12.7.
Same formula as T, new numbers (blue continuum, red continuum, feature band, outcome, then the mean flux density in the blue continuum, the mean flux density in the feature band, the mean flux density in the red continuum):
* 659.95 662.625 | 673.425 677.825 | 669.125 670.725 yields -0.03 mag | 13.1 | 13.4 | 13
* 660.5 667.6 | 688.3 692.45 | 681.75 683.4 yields -0.07 mag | 13.1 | 13.2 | 12.1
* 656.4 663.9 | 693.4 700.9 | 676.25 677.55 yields 0.00 mag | 12.8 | 12.6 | 12.2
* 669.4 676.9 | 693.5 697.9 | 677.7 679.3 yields 0.03 mag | 13.1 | 12.5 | 12.2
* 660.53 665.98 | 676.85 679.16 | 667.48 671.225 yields -0.03 mag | 13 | 13.3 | 12.8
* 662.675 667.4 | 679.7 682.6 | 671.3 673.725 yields 0.01 mag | 13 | 13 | 13.1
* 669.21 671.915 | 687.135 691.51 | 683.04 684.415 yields -0.04 mag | 13.3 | 12.6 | 11.6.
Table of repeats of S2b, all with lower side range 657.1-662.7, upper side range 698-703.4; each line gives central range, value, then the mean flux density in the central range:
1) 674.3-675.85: -0.089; 13.3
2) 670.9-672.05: -0.029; 12.9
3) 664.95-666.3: -0.068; 13.3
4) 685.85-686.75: -0.066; 13.3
